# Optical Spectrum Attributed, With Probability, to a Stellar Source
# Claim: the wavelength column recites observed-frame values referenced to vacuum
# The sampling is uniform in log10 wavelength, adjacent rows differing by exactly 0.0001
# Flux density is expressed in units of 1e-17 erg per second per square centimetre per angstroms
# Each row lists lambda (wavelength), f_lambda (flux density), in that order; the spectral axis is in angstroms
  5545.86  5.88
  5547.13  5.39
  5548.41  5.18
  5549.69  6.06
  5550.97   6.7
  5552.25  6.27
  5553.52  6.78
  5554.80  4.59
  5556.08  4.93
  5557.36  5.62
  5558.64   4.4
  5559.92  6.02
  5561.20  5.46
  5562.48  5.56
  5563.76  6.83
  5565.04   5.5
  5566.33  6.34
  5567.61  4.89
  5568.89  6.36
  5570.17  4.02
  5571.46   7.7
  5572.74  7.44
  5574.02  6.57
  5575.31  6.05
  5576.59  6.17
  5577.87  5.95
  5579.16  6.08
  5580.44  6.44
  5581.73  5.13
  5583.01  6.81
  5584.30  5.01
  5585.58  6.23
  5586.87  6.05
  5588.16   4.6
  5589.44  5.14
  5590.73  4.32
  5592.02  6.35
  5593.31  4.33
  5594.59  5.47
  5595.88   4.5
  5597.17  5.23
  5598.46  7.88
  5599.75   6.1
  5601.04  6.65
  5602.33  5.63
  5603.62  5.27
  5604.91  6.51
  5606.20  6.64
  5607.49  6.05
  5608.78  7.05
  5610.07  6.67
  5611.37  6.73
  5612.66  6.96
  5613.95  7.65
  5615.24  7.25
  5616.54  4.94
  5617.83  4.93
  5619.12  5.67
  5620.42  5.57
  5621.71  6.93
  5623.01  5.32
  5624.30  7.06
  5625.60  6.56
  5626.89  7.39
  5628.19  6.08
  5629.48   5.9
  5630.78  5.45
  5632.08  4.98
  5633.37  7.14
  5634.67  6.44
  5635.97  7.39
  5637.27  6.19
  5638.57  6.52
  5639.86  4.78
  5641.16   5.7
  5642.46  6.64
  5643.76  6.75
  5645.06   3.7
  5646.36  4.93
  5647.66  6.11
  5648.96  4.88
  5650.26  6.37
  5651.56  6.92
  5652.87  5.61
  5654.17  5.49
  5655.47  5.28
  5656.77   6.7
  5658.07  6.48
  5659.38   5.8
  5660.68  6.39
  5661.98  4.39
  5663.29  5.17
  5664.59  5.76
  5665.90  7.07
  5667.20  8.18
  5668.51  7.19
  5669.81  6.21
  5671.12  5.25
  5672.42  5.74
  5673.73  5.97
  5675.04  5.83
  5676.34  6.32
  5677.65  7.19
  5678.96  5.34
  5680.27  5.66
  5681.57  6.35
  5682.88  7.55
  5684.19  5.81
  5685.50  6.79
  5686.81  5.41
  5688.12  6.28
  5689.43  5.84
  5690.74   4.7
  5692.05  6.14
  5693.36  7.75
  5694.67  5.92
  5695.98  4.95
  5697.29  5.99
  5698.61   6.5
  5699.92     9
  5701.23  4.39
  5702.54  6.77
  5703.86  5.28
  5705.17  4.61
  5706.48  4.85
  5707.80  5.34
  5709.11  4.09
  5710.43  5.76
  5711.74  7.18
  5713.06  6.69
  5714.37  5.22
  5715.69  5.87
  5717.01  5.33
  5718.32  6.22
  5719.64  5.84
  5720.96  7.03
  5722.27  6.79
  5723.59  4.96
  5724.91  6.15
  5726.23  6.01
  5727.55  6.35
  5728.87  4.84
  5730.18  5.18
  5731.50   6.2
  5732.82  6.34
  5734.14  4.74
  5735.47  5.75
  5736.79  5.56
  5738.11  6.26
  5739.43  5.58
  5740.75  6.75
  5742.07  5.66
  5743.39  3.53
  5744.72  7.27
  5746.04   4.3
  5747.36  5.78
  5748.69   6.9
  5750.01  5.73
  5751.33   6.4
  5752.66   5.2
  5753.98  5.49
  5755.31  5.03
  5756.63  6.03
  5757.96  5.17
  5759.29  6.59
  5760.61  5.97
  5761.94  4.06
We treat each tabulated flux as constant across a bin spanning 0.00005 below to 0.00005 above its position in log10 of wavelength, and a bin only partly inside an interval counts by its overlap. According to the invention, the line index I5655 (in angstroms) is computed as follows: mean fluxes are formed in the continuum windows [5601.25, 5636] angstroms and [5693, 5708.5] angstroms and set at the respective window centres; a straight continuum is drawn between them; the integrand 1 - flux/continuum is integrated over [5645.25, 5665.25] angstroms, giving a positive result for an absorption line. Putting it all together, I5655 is 1.3 angstroms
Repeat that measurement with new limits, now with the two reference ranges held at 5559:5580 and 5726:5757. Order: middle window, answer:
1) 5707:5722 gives -0.4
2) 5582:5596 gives 1.5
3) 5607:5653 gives -1.8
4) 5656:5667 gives -0.4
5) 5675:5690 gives -1.0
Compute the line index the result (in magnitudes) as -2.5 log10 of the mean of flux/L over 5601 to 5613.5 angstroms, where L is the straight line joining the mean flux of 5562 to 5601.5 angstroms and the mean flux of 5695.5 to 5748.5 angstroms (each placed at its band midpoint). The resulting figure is -0.10 mag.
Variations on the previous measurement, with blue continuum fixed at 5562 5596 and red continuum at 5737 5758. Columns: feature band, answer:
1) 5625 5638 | -0.11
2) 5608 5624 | -0.10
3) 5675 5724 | -0.05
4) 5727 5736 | 0.02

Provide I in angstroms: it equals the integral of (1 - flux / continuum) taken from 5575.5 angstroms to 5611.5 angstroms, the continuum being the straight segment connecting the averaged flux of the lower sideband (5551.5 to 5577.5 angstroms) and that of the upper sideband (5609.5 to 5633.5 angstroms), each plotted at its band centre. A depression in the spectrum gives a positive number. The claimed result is 1.12 angstroms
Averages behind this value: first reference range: 5.88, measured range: 5.88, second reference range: 6.25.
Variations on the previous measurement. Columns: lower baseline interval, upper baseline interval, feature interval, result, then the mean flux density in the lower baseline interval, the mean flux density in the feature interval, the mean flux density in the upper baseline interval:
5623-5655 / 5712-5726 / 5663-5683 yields -0.8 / 6.02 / 6.29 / 6.04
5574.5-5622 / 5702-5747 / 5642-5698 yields -1.9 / 5.97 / 6.02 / 5.71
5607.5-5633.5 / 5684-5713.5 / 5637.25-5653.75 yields 1.1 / 6.29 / 5.76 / 5.91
